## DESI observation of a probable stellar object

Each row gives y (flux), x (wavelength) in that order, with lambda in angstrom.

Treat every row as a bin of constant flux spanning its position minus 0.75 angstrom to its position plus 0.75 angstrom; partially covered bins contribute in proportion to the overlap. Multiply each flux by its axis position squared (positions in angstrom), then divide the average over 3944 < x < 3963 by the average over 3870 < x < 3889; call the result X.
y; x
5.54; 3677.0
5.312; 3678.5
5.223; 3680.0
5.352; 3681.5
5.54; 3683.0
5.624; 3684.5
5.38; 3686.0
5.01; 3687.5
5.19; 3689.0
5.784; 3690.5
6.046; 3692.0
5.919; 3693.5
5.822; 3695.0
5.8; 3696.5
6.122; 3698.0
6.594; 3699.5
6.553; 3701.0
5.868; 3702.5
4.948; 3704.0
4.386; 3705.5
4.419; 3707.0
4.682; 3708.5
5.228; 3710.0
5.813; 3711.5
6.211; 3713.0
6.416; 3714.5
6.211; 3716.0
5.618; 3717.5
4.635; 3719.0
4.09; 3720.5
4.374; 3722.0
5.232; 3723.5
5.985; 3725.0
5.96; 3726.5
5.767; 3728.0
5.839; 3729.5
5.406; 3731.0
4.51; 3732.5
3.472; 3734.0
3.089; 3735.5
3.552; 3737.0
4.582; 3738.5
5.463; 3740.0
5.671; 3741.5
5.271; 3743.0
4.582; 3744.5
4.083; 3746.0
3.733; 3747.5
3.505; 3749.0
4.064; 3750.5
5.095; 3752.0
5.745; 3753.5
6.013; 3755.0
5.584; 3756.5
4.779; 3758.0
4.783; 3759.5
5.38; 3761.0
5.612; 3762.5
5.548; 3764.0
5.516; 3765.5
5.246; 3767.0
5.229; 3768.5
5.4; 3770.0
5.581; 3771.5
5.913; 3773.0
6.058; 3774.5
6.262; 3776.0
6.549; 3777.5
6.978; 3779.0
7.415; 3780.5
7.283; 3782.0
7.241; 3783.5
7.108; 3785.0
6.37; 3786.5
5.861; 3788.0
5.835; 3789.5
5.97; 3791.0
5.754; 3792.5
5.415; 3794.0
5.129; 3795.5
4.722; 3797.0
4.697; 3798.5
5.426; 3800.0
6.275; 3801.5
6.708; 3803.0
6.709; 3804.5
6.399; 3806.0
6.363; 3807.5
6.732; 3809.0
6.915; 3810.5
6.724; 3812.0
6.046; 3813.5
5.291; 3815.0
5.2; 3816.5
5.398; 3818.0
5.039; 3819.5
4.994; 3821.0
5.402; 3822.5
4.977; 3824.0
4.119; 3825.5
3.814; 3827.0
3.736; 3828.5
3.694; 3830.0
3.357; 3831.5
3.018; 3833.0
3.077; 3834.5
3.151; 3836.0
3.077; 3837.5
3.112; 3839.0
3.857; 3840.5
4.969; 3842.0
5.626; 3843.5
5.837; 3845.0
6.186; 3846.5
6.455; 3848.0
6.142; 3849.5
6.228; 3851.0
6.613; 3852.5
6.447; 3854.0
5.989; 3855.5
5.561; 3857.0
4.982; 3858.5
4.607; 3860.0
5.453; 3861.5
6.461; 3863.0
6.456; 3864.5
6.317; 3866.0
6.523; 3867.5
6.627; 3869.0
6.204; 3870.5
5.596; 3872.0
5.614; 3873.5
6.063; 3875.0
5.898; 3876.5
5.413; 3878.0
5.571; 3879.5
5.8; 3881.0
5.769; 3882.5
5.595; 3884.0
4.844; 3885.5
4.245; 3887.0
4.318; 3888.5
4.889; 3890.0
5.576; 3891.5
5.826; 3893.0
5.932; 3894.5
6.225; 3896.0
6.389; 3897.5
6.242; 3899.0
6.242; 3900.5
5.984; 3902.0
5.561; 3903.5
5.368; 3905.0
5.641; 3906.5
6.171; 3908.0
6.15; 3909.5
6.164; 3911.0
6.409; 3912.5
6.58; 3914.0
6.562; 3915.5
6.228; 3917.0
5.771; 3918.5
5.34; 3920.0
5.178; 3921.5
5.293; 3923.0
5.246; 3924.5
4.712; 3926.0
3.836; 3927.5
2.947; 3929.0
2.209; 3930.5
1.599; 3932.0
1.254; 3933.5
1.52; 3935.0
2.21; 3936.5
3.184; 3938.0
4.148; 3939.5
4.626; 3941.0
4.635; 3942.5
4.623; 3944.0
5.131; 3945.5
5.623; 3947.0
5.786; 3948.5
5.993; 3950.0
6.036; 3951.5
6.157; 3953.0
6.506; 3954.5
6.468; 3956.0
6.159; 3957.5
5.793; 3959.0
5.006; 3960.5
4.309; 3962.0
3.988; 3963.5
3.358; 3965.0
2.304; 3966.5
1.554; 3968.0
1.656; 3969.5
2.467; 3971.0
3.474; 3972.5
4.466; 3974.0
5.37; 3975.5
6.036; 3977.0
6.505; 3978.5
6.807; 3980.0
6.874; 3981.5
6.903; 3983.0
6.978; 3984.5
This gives 1.08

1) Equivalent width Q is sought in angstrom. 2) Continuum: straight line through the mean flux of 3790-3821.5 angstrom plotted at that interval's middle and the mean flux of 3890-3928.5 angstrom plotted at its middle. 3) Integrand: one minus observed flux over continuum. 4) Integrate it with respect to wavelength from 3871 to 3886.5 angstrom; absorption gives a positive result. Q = 0.44 angstrom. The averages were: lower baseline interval 5.81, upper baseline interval 5.75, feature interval 5.6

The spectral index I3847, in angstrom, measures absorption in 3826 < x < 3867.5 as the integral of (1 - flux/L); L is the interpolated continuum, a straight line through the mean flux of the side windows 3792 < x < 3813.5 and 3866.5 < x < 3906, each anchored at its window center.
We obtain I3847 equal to 6.00 angstrom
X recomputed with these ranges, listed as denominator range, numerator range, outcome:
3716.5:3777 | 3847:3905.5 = 1.22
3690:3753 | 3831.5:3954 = 1.10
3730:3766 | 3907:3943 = 1.03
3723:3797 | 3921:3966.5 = 0.89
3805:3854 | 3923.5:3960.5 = 0.93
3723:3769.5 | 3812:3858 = 1.03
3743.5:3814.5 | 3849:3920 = 1.07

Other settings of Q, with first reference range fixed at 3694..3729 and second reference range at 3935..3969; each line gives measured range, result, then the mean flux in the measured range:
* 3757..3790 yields -4.5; 6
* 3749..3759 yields 0.5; 5.07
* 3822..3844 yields 5.1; 3.9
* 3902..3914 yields -3.0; 5.97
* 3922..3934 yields 3.2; 3.47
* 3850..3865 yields -2.7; 5.87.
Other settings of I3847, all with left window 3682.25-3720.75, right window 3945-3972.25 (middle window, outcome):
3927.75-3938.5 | 5.8 angstrom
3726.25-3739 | 1.9 angstrom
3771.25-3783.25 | -2.9 angstrom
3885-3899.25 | -1.6 angstrom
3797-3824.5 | -3.5 angstrom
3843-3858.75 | -3.2 angstrom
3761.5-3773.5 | -0.4 angstrom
